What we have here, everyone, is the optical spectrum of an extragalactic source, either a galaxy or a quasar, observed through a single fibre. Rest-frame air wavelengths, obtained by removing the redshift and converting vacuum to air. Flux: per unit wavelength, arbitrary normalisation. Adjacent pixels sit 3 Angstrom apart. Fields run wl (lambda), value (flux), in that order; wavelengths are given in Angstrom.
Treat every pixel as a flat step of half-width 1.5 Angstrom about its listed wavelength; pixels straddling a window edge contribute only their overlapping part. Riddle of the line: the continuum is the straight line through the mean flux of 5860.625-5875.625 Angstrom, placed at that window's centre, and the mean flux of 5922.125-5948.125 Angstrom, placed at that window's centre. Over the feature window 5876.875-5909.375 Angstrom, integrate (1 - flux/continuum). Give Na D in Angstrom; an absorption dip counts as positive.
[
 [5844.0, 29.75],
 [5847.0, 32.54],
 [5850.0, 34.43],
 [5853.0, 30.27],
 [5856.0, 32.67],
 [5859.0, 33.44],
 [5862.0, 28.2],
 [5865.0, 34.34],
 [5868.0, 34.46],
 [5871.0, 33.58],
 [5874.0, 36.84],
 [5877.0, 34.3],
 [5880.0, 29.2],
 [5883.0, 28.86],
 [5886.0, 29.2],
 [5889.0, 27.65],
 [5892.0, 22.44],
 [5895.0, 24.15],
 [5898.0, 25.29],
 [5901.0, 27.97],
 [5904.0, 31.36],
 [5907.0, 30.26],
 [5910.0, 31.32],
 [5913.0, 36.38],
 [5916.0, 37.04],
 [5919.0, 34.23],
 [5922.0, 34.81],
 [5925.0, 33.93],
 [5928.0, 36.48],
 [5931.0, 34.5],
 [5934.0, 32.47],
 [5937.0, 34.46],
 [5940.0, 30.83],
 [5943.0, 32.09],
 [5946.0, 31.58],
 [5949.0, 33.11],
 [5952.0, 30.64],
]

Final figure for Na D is 5.2 Angstrom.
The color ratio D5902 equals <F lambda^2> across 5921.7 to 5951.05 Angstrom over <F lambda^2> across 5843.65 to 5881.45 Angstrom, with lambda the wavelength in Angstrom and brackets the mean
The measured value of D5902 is 1.0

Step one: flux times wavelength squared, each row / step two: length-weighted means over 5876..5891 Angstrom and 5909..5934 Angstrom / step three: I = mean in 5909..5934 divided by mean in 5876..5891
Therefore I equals 1.20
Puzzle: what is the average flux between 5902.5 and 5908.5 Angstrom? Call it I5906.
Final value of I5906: 30.8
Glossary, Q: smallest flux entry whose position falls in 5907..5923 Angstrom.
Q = 30.26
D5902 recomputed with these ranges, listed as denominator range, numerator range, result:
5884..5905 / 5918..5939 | 1.30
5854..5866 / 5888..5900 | 0.79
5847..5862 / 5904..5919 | 1.06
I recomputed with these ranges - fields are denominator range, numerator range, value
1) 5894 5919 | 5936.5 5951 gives 1.06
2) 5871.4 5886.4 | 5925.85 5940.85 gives 1.08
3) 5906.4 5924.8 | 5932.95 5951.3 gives 0.95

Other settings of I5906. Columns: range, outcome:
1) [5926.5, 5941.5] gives 33.7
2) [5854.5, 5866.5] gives 32.2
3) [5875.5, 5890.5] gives 29.8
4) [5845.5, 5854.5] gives 32.4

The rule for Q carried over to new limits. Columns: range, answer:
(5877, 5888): 28.86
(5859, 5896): 22.44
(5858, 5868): 28.2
